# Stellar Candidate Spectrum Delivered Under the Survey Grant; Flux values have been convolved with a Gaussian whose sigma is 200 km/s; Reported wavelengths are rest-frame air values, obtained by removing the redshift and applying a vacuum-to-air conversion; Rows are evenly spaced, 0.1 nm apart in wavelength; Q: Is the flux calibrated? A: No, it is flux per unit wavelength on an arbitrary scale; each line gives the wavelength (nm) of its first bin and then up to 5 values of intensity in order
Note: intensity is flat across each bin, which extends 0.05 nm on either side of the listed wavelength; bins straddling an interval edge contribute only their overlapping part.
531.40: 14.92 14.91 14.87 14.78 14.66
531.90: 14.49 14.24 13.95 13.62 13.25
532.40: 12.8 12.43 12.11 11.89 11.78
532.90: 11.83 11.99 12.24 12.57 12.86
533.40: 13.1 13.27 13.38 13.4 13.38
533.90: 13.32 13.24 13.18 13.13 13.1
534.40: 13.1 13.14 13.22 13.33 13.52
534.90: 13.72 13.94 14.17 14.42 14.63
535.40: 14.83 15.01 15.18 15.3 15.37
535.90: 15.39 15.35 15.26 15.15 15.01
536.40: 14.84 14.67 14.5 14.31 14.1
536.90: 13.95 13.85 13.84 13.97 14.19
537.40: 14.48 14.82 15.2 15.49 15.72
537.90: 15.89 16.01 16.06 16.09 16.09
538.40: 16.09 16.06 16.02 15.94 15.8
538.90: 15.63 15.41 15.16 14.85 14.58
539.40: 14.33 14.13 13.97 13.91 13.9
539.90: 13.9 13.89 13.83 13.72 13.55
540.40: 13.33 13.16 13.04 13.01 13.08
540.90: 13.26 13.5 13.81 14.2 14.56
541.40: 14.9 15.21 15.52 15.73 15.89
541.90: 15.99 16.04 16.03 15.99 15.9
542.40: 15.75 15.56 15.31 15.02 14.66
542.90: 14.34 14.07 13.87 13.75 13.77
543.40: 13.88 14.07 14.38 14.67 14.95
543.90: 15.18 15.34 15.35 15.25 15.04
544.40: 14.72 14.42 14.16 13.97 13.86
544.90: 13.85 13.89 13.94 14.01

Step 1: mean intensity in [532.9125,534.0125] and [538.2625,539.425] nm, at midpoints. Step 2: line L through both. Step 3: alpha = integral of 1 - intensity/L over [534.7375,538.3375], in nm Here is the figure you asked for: -0.11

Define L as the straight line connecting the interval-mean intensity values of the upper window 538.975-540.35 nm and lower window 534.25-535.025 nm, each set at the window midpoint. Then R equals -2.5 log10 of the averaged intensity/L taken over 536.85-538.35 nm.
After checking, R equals -0.09 mag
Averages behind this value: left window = 13.4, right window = 14.2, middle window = 15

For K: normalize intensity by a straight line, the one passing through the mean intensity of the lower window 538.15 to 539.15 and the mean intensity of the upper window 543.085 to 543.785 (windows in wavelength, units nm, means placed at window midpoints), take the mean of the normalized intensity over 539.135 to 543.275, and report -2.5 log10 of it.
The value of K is 0.03 mag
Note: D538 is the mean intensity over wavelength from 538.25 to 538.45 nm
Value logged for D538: 16.1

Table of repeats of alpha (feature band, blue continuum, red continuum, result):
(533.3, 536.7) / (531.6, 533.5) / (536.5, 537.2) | -0.101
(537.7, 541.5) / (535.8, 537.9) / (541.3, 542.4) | 0.153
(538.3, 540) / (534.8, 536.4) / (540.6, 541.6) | -0.084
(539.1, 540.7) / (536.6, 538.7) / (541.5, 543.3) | 0.135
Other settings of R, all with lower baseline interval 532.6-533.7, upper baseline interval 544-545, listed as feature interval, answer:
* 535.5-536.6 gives -0.161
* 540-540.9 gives 0.035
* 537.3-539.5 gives -0.151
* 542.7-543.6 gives 0.012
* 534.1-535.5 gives -0.076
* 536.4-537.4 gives -0.081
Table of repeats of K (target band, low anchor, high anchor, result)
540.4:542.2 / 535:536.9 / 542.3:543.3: 0.02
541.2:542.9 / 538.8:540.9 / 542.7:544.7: -0.08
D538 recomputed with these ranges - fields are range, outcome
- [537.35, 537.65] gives 14.8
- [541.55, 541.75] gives 15.6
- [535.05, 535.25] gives 14.3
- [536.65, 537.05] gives 14.1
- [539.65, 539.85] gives 13.9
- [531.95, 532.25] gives 13.9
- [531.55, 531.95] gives 14.7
